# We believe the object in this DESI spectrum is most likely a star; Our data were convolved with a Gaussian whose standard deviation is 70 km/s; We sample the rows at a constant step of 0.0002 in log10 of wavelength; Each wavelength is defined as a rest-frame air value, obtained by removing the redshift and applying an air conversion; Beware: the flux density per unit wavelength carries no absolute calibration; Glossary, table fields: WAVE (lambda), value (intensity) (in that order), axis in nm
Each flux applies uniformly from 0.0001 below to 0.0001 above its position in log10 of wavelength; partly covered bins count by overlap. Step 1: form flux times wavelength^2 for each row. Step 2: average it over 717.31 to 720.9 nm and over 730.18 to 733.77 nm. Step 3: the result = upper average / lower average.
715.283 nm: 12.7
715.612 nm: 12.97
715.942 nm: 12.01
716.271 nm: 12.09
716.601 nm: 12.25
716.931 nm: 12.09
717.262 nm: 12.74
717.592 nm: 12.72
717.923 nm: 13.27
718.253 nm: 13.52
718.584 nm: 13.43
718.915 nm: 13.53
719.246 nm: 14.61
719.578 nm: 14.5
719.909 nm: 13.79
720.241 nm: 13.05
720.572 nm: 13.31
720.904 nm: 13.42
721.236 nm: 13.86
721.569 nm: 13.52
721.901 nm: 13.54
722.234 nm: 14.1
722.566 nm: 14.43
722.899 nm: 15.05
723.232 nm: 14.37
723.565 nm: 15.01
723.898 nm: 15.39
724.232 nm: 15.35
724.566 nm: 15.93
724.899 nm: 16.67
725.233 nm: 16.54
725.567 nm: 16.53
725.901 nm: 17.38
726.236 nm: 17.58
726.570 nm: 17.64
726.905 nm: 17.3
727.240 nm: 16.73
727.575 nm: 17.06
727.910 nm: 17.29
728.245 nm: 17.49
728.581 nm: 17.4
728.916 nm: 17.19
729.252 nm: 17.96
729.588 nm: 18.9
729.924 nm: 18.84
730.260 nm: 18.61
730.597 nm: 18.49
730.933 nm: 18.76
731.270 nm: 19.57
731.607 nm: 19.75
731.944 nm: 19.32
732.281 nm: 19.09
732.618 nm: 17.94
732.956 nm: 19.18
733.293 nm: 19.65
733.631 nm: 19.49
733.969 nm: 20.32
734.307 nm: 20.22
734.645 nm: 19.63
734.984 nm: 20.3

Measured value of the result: 1.46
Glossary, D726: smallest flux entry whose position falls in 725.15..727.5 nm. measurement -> 16.53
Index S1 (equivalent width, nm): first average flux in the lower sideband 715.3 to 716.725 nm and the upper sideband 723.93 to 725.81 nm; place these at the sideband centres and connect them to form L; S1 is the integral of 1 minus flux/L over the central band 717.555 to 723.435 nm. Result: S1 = 0.20 nm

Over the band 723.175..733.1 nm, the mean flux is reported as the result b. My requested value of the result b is 17.5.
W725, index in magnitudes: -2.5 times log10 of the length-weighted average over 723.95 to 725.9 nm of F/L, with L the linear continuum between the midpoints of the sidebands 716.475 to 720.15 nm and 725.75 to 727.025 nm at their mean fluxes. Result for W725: 0.03 mag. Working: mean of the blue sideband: 13.3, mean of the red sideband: 17.5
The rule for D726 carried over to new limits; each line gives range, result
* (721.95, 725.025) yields 14.1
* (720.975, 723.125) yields 13.52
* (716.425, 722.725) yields 12.09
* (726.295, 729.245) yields 16.73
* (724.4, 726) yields 15.93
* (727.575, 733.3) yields 17.06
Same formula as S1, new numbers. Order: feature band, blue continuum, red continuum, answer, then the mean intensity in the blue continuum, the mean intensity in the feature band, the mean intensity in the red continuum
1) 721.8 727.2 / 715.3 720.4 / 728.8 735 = 0.04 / 13.1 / 15.9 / 19.1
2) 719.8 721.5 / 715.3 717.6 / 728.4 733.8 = 0.09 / 12.4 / 13.5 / 18.8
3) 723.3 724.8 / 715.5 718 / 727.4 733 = 0.03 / 12.5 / 15.4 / 18.4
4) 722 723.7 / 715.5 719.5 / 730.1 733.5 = 0.08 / 13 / 14.5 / 19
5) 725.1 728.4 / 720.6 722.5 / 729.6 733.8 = -0.15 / 13.7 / 17.2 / 19.1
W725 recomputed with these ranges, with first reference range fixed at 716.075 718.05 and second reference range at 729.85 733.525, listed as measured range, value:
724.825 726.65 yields -0.04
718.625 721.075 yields 0.00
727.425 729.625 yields 0.01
